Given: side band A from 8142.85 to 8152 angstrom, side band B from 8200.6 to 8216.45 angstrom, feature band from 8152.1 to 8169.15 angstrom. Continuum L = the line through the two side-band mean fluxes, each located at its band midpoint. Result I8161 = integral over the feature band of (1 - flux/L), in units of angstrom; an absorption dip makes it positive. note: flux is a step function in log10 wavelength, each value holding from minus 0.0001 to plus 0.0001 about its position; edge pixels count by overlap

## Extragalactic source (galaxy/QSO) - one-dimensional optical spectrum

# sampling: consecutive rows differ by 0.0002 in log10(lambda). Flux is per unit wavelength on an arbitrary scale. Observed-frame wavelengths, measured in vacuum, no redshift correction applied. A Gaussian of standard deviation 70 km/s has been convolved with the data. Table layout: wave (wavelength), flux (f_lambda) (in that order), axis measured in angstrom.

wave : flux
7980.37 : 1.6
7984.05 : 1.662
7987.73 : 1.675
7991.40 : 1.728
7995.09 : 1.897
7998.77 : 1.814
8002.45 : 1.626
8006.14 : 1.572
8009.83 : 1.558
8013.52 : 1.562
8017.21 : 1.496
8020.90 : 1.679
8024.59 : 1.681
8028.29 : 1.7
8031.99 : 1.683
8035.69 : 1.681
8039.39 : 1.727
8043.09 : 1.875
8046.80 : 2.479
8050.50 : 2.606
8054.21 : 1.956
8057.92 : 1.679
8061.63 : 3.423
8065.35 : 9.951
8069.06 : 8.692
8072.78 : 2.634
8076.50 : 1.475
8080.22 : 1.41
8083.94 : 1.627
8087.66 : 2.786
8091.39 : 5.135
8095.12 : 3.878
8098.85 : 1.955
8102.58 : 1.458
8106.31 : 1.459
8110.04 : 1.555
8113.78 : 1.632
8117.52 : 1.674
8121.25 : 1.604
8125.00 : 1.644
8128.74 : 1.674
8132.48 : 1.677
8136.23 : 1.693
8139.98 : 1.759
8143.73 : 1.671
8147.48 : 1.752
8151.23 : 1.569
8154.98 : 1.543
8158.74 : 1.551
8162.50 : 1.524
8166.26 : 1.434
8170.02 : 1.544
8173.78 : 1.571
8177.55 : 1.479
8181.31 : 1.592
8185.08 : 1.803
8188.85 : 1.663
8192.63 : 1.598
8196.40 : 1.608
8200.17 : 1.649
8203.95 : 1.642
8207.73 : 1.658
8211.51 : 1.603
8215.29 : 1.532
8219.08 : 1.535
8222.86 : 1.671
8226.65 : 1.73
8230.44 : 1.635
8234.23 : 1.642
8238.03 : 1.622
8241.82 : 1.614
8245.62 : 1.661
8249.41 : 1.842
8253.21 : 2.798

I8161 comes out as 1.5 angstrom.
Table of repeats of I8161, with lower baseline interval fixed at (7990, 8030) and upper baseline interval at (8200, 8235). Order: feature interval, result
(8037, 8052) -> -4.40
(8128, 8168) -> 0.46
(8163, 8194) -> 0.99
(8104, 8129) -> 0.71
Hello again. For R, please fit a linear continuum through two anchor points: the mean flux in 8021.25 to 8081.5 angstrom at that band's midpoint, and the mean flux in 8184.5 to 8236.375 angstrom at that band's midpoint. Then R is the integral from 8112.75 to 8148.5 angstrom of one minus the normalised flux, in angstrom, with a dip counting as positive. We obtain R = 9.3 angstrom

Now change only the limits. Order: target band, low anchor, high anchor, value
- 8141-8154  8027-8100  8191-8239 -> 3.42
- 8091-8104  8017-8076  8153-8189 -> -2.89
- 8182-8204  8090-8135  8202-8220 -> 0.33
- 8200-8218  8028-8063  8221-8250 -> 1.22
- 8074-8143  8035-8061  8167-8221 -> -4.19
